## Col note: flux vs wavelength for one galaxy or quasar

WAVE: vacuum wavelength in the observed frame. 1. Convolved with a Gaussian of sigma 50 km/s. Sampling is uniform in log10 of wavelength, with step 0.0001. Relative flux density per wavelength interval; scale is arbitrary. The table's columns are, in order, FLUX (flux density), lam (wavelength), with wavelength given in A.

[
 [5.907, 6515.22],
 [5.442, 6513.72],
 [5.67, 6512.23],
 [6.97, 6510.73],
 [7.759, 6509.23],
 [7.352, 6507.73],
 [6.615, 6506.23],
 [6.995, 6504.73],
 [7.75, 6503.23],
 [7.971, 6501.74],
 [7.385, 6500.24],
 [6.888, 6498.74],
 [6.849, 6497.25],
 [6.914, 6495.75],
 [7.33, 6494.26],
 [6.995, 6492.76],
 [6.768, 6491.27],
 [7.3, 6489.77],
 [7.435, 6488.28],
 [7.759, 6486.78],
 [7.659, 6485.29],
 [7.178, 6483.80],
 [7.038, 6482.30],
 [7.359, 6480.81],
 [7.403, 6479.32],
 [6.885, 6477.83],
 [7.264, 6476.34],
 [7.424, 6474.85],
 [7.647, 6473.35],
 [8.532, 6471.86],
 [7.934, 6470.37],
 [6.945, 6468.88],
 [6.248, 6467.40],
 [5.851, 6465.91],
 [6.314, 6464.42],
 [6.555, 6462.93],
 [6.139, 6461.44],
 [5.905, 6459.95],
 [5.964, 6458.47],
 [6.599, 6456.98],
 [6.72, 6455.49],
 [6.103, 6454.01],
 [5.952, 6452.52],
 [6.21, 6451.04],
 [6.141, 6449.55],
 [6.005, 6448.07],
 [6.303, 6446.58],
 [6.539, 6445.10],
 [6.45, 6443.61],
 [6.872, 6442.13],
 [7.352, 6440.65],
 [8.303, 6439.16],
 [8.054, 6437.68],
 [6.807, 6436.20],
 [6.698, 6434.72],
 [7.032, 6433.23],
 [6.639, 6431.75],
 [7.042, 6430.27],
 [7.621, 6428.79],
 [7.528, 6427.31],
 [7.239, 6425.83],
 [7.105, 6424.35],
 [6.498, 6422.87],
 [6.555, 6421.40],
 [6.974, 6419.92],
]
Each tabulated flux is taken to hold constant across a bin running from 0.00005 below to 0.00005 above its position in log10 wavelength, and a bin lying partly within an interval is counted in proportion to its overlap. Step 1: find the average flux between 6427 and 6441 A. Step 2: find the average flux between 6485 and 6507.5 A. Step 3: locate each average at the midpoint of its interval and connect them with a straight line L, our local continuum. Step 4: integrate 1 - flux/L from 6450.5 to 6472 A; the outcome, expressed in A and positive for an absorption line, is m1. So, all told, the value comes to 2.3 A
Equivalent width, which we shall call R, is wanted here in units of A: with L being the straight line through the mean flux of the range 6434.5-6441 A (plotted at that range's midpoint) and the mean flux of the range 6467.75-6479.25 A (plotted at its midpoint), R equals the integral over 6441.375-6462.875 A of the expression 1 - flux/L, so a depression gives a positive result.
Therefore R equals 3.5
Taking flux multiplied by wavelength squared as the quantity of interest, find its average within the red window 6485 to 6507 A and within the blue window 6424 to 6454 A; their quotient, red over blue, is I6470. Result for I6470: 1.07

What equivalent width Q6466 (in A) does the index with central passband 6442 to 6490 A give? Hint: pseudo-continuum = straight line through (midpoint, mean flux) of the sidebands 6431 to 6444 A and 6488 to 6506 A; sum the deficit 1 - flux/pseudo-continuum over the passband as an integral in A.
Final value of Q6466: 2.5 A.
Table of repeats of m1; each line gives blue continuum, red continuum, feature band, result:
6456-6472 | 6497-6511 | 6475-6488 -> -0.85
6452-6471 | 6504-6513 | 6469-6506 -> -3.75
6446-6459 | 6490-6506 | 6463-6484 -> -1.46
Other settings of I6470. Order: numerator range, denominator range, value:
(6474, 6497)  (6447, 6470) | 1.16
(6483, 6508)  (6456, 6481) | 1.06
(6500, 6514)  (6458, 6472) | 1.08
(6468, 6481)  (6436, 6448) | 1.07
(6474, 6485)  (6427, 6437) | 1.04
